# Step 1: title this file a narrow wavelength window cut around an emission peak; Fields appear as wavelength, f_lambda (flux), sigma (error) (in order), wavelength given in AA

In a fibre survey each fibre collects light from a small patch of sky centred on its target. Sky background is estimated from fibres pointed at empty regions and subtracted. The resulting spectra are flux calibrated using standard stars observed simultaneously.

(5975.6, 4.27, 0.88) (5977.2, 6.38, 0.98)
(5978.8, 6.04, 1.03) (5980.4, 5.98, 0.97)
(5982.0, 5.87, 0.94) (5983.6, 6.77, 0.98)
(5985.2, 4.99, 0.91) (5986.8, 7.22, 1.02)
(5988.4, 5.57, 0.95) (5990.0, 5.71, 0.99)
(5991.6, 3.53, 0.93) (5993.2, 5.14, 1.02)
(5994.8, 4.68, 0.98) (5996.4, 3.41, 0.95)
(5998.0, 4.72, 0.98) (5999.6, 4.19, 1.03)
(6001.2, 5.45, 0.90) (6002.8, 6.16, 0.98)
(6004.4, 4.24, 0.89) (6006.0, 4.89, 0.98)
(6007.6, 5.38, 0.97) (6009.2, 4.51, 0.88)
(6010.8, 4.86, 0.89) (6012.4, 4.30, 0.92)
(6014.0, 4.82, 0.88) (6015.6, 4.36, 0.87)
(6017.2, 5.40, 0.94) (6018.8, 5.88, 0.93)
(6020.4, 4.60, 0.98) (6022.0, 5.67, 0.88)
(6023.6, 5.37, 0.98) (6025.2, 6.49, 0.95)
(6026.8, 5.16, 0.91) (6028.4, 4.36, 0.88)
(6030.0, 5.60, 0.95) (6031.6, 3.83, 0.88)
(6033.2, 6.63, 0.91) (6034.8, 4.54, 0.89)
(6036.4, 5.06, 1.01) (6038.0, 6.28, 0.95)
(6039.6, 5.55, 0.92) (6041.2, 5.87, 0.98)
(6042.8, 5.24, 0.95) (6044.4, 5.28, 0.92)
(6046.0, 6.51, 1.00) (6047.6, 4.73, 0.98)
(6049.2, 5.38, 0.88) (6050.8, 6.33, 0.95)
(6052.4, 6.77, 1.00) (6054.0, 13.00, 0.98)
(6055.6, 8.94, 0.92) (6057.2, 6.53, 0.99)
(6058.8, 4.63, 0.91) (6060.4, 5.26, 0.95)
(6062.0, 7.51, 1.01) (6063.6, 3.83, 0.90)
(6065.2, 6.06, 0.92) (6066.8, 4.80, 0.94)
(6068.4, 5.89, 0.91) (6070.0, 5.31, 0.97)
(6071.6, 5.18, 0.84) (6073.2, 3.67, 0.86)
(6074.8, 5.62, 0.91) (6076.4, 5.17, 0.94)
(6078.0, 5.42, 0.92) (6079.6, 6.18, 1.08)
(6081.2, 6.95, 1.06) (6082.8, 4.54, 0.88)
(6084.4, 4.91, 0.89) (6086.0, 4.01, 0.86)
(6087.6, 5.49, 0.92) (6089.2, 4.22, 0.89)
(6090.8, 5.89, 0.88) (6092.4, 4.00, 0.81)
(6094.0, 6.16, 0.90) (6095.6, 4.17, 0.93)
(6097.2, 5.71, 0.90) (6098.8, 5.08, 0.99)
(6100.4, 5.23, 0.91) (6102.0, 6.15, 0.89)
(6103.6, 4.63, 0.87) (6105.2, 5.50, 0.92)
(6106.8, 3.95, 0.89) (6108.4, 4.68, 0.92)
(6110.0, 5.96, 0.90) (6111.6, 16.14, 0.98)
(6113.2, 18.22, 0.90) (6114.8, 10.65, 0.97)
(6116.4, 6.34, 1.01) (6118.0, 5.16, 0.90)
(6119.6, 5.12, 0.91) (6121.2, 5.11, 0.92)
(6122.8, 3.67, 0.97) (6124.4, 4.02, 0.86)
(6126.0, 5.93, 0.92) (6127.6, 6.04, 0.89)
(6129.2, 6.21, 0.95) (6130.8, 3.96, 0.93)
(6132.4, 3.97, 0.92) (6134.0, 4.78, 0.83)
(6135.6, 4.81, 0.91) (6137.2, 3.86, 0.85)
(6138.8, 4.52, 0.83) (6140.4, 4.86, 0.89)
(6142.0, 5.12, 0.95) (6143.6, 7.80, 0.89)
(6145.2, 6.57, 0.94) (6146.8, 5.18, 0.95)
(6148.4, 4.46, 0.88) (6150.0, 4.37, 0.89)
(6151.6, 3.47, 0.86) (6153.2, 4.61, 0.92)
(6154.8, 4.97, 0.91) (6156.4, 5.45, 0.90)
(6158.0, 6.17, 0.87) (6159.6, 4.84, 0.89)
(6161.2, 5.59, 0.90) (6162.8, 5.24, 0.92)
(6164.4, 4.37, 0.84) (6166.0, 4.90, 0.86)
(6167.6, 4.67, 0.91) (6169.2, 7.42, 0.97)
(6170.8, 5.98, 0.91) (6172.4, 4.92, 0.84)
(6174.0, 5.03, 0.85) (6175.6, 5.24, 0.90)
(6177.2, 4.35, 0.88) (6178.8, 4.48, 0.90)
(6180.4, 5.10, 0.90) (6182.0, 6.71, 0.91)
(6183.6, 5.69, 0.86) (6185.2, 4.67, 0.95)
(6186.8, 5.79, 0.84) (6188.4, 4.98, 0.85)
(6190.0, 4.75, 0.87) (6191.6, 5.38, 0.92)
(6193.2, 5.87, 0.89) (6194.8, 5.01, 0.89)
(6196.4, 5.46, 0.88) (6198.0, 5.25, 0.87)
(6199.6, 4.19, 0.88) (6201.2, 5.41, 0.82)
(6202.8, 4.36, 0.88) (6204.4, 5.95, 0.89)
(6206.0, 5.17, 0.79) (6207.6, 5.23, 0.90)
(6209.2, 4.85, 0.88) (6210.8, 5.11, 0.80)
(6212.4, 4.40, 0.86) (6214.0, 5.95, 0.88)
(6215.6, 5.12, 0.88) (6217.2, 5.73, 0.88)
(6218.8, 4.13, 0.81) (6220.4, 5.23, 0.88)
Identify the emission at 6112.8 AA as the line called [O III] 5007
